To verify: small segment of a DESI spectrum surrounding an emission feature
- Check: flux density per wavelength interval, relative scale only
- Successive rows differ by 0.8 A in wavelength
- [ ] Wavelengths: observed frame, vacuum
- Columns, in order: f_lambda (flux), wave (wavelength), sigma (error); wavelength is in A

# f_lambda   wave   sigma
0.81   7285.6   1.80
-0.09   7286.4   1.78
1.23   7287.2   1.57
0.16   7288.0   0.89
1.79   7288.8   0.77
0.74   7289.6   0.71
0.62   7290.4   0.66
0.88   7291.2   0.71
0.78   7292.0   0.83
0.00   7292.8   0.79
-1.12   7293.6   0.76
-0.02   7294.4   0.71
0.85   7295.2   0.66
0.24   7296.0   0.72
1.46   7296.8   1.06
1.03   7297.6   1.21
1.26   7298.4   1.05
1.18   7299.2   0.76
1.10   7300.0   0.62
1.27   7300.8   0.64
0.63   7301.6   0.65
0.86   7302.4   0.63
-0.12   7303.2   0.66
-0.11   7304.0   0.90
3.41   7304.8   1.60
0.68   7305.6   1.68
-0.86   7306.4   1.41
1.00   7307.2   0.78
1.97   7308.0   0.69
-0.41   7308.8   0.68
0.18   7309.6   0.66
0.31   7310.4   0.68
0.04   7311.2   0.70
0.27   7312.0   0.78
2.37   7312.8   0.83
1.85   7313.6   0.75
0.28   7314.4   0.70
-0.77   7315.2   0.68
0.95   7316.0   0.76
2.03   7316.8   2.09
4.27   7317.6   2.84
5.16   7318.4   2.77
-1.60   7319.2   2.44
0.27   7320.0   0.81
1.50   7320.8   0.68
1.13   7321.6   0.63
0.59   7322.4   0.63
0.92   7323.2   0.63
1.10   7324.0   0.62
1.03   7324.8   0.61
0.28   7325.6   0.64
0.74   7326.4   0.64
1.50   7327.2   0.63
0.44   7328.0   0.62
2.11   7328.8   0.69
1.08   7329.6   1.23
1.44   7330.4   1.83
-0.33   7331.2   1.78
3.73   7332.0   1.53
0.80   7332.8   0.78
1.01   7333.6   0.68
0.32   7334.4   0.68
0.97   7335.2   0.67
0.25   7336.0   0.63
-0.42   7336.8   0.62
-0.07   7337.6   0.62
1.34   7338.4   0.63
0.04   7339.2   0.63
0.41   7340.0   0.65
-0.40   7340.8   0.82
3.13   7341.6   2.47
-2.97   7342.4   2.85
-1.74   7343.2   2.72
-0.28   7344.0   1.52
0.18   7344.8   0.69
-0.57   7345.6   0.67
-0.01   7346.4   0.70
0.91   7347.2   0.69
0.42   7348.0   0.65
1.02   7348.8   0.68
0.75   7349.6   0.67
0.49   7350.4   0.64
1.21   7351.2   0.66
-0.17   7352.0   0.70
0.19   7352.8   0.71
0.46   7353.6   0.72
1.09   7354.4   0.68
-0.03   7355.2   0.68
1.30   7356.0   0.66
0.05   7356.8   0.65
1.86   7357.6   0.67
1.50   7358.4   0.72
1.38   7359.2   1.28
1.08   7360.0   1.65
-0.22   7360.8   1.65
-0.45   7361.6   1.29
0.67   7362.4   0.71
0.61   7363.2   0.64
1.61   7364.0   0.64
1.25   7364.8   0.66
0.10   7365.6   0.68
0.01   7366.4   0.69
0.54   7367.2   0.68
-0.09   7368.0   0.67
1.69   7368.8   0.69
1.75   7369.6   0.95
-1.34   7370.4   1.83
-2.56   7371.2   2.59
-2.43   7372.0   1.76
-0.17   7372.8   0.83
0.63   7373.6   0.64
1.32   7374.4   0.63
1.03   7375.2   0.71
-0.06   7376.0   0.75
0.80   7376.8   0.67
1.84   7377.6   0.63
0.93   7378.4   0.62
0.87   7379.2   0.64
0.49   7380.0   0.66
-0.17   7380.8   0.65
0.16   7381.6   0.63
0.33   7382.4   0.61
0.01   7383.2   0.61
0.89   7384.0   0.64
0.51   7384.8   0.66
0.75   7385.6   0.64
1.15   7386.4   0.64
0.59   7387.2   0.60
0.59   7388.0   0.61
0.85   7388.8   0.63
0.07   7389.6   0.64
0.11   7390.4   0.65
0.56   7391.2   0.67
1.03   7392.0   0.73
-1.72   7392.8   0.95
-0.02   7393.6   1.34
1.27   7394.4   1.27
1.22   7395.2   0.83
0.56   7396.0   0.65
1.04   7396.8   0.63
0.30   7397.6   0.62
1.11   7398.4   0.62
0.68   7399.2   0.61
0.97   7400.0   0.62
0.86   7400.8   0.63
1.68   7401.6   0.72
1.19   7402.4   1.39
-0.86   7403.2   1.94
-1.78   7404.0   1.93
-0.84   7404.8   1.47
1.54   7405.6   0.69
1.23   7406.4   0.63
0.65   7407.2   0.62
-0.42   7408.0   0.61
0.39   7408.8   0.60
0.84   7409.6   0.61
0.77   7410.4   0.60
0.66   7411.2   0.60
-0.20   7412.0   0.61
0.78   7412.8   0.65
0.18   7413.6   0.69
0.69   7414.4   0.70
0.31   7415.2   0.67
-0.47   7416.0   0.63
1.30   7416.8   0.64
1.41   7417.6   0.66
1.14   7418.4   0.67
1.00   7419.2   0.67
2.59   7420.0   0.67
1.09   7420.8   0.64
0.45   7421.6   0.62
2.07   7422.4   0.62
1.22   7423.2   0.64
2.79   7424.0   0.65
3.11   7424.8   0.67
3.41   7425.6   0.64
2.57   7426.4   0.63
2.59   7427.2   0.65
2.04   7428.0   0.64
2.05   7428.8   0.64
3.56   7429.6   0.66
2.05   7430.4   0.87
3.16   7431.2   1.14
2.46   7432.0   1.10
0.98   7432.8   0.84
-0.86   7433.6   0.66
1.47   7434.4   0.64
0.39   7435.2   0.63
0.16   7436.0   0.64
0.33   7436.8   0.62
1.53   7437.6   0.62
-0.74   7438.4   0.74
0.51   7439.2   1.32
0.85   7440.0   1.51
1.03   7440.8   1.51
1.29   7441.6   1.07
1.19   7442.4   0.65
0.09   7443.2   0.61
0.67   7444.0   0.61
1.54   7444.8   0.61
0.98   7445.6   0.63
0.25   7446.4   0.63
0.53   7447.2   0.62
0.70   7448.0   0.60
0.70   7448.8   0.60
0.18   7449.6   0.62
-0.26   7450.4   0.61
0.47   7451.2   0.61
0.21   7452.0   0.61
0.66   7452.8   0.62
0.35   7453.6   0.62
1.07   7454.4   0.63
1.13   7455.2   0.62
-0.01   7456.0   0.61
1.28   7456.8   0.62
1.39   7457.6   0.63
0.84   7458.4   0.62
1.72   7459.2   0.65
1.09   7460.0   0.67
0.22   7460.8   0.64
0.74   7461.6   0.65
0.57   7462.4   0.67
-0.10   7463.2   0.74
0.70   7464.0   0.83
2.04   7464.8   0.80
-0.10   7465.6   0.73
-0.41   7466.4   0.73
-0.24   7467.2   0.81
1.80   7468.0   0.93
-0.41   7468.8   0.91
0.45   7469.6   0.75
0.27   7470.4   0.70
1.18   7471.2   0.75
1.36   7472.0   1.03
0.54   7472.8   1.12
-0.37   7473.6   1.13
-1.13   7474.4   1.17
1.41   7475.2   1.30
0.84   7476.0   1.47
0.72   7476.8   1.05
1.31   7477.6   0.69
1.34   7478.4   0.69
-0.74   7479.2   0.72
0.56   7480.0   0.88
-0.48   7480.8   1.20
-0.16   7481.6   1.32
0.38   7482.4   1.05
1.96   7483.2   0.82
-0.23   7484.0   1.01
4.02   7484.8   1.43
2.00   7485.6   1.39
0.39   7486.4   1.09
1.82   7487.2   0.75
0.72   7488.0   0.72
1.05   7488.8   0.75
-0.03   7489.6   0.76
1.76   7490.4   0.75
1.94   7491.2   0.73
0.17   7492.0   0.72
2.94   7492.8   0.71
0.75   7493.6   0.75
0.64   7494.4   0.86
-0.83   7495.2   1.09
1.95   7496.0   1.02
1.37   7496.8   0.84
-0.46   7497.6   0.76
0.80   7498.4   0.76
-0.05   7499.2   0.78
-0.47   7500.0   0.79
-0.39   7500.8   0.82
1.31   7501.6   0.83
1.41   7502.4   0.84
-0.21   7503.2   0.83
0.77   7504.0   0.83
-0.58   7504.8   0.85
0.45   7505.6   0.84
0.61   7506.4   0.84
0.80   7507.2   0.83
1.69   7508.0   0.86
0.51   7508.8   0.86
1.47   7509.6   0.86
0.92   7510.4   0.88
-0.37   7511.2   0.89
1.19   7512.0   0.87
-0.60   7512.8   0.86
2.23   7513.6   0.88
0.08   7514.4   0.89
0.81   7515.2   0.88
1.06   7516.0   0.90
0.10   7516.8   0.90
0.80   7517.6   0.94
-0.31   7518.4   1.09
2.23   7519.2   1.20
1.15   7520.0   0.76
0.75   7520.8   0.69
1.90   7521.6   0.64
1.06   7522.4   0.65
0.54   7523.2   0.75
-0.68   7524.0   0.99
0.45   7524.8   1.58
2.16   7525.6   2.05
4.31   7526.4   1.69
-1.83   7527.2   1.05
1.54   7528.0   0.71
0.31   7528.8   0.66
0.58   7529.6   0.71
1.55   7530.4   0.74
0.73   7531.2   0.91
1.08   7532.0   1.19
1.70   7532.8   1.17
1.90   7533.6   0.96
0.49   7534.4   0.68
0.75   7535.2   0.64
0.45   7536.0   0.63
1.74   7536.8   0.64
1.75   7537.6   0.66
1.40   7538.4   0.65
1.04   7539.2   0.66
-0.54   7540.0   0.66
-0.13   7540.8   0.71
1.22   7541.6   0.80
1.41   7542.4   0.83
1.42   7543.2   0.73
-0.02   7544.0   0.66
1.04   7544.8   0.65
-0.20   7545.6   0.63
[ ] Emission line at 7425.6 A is [O II] 3727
